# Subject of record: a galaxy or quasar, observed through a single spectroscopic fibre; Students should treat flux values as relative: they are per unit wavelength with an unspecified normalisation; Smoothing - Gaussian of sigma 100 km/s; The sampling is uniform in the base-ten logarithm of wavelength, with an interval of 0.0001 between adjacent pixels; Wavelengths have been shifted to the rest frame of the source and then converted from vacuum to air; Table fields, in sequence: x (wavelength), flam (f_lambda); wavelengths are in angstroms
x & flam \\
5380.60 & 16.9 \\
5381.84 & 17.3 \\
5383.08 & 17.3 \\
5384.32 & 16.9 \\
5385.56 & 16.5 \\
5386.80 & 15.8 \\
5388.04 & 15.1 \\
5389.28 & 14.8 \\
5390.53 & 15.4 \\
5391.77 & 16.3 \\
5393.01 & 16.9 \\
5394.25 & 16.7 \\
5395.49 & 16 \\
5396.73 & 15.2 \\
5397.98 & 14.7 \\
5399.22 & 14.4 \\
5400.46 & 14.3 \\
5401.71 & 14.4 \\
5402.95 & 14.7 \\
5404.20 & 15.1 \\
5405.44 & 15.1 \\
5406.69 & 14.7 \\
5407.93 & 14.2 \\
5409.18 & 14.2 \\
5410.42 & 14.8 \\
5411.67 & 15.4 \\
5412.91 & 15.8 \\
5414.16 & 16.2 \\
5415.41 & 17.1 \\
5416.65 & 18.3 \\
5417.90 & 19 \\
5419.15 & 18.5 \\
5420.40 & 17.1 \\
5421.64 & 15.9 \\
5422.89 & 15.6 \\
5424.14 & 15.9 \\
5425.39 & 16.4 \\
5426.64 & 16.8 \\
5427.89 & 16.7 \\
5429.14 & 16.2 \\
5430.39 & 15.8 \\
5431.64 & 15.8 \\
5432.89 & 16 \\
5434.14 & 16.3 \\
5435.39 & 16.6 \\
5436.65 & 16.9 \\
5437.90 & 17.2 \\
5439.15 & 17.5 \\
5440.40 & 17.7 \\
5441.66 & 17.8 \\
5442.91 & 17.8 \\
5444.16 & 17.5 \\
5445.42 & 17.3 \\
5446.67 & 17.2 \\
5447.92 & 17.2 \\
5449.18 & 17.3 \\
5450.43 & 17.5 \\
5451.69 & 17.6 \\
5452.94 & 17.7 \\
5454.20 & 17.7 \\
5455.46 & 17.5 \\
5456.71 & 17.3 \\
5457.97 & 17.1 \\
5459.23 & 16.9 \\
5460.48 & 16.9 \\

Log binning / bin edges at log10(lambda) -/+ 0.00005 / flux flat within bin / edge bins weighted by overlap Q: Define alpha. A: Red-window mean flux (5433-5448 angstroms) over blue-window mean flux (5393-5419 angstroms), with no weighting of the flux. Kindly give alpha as 1.10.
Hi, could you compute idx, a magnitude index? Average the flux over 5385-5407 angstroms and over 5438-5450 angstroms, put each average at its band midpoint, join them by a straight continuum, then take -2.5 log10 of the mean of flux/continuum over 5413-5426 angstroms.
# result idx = -0.04 mag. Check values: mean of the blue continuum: 15.3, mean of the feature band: 16.9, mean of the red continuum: 17.5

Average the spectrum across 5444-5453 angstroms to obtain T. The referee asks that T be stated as 17.4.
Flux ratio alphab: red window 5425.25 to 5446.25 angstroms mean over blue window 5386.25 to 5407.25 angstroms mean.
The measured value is 1.10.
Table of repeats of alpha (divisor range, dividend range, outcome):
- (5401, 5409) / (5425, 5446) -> 1.15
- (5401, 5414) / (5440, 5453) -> 1.18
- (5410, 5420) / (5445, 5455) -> 1.03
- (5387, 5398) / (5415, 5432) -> 1.07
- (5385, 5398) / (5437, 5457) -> 1.11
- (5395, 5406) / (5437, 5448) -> 1.18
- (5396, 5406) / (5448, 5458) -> 1.18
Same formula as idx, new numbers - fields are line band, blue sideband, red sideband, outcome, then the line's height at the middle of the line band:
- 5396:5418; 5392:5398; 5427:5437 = 0.054 mag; 16.1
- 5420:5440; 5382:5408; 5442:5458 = 0.021 mag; 16.8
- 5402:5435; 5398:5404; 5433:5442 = -0.023 mag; 15.7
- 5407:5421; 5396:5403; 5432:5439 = -0.063 mag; 15.4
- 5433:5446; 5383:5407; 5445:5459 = -0.015 mag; 17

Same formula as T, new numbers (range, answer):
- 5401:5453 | 16.5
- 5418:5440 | 16.6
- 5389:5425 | 15.8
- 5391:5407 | 15.3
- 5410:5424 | 16.7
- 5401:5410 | 14.6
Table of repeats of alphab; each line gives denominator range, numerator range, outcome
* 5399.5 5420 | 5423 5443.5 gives 1.06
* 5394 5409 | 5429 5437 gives 1.09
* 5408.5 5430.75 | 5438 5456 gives 1.07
